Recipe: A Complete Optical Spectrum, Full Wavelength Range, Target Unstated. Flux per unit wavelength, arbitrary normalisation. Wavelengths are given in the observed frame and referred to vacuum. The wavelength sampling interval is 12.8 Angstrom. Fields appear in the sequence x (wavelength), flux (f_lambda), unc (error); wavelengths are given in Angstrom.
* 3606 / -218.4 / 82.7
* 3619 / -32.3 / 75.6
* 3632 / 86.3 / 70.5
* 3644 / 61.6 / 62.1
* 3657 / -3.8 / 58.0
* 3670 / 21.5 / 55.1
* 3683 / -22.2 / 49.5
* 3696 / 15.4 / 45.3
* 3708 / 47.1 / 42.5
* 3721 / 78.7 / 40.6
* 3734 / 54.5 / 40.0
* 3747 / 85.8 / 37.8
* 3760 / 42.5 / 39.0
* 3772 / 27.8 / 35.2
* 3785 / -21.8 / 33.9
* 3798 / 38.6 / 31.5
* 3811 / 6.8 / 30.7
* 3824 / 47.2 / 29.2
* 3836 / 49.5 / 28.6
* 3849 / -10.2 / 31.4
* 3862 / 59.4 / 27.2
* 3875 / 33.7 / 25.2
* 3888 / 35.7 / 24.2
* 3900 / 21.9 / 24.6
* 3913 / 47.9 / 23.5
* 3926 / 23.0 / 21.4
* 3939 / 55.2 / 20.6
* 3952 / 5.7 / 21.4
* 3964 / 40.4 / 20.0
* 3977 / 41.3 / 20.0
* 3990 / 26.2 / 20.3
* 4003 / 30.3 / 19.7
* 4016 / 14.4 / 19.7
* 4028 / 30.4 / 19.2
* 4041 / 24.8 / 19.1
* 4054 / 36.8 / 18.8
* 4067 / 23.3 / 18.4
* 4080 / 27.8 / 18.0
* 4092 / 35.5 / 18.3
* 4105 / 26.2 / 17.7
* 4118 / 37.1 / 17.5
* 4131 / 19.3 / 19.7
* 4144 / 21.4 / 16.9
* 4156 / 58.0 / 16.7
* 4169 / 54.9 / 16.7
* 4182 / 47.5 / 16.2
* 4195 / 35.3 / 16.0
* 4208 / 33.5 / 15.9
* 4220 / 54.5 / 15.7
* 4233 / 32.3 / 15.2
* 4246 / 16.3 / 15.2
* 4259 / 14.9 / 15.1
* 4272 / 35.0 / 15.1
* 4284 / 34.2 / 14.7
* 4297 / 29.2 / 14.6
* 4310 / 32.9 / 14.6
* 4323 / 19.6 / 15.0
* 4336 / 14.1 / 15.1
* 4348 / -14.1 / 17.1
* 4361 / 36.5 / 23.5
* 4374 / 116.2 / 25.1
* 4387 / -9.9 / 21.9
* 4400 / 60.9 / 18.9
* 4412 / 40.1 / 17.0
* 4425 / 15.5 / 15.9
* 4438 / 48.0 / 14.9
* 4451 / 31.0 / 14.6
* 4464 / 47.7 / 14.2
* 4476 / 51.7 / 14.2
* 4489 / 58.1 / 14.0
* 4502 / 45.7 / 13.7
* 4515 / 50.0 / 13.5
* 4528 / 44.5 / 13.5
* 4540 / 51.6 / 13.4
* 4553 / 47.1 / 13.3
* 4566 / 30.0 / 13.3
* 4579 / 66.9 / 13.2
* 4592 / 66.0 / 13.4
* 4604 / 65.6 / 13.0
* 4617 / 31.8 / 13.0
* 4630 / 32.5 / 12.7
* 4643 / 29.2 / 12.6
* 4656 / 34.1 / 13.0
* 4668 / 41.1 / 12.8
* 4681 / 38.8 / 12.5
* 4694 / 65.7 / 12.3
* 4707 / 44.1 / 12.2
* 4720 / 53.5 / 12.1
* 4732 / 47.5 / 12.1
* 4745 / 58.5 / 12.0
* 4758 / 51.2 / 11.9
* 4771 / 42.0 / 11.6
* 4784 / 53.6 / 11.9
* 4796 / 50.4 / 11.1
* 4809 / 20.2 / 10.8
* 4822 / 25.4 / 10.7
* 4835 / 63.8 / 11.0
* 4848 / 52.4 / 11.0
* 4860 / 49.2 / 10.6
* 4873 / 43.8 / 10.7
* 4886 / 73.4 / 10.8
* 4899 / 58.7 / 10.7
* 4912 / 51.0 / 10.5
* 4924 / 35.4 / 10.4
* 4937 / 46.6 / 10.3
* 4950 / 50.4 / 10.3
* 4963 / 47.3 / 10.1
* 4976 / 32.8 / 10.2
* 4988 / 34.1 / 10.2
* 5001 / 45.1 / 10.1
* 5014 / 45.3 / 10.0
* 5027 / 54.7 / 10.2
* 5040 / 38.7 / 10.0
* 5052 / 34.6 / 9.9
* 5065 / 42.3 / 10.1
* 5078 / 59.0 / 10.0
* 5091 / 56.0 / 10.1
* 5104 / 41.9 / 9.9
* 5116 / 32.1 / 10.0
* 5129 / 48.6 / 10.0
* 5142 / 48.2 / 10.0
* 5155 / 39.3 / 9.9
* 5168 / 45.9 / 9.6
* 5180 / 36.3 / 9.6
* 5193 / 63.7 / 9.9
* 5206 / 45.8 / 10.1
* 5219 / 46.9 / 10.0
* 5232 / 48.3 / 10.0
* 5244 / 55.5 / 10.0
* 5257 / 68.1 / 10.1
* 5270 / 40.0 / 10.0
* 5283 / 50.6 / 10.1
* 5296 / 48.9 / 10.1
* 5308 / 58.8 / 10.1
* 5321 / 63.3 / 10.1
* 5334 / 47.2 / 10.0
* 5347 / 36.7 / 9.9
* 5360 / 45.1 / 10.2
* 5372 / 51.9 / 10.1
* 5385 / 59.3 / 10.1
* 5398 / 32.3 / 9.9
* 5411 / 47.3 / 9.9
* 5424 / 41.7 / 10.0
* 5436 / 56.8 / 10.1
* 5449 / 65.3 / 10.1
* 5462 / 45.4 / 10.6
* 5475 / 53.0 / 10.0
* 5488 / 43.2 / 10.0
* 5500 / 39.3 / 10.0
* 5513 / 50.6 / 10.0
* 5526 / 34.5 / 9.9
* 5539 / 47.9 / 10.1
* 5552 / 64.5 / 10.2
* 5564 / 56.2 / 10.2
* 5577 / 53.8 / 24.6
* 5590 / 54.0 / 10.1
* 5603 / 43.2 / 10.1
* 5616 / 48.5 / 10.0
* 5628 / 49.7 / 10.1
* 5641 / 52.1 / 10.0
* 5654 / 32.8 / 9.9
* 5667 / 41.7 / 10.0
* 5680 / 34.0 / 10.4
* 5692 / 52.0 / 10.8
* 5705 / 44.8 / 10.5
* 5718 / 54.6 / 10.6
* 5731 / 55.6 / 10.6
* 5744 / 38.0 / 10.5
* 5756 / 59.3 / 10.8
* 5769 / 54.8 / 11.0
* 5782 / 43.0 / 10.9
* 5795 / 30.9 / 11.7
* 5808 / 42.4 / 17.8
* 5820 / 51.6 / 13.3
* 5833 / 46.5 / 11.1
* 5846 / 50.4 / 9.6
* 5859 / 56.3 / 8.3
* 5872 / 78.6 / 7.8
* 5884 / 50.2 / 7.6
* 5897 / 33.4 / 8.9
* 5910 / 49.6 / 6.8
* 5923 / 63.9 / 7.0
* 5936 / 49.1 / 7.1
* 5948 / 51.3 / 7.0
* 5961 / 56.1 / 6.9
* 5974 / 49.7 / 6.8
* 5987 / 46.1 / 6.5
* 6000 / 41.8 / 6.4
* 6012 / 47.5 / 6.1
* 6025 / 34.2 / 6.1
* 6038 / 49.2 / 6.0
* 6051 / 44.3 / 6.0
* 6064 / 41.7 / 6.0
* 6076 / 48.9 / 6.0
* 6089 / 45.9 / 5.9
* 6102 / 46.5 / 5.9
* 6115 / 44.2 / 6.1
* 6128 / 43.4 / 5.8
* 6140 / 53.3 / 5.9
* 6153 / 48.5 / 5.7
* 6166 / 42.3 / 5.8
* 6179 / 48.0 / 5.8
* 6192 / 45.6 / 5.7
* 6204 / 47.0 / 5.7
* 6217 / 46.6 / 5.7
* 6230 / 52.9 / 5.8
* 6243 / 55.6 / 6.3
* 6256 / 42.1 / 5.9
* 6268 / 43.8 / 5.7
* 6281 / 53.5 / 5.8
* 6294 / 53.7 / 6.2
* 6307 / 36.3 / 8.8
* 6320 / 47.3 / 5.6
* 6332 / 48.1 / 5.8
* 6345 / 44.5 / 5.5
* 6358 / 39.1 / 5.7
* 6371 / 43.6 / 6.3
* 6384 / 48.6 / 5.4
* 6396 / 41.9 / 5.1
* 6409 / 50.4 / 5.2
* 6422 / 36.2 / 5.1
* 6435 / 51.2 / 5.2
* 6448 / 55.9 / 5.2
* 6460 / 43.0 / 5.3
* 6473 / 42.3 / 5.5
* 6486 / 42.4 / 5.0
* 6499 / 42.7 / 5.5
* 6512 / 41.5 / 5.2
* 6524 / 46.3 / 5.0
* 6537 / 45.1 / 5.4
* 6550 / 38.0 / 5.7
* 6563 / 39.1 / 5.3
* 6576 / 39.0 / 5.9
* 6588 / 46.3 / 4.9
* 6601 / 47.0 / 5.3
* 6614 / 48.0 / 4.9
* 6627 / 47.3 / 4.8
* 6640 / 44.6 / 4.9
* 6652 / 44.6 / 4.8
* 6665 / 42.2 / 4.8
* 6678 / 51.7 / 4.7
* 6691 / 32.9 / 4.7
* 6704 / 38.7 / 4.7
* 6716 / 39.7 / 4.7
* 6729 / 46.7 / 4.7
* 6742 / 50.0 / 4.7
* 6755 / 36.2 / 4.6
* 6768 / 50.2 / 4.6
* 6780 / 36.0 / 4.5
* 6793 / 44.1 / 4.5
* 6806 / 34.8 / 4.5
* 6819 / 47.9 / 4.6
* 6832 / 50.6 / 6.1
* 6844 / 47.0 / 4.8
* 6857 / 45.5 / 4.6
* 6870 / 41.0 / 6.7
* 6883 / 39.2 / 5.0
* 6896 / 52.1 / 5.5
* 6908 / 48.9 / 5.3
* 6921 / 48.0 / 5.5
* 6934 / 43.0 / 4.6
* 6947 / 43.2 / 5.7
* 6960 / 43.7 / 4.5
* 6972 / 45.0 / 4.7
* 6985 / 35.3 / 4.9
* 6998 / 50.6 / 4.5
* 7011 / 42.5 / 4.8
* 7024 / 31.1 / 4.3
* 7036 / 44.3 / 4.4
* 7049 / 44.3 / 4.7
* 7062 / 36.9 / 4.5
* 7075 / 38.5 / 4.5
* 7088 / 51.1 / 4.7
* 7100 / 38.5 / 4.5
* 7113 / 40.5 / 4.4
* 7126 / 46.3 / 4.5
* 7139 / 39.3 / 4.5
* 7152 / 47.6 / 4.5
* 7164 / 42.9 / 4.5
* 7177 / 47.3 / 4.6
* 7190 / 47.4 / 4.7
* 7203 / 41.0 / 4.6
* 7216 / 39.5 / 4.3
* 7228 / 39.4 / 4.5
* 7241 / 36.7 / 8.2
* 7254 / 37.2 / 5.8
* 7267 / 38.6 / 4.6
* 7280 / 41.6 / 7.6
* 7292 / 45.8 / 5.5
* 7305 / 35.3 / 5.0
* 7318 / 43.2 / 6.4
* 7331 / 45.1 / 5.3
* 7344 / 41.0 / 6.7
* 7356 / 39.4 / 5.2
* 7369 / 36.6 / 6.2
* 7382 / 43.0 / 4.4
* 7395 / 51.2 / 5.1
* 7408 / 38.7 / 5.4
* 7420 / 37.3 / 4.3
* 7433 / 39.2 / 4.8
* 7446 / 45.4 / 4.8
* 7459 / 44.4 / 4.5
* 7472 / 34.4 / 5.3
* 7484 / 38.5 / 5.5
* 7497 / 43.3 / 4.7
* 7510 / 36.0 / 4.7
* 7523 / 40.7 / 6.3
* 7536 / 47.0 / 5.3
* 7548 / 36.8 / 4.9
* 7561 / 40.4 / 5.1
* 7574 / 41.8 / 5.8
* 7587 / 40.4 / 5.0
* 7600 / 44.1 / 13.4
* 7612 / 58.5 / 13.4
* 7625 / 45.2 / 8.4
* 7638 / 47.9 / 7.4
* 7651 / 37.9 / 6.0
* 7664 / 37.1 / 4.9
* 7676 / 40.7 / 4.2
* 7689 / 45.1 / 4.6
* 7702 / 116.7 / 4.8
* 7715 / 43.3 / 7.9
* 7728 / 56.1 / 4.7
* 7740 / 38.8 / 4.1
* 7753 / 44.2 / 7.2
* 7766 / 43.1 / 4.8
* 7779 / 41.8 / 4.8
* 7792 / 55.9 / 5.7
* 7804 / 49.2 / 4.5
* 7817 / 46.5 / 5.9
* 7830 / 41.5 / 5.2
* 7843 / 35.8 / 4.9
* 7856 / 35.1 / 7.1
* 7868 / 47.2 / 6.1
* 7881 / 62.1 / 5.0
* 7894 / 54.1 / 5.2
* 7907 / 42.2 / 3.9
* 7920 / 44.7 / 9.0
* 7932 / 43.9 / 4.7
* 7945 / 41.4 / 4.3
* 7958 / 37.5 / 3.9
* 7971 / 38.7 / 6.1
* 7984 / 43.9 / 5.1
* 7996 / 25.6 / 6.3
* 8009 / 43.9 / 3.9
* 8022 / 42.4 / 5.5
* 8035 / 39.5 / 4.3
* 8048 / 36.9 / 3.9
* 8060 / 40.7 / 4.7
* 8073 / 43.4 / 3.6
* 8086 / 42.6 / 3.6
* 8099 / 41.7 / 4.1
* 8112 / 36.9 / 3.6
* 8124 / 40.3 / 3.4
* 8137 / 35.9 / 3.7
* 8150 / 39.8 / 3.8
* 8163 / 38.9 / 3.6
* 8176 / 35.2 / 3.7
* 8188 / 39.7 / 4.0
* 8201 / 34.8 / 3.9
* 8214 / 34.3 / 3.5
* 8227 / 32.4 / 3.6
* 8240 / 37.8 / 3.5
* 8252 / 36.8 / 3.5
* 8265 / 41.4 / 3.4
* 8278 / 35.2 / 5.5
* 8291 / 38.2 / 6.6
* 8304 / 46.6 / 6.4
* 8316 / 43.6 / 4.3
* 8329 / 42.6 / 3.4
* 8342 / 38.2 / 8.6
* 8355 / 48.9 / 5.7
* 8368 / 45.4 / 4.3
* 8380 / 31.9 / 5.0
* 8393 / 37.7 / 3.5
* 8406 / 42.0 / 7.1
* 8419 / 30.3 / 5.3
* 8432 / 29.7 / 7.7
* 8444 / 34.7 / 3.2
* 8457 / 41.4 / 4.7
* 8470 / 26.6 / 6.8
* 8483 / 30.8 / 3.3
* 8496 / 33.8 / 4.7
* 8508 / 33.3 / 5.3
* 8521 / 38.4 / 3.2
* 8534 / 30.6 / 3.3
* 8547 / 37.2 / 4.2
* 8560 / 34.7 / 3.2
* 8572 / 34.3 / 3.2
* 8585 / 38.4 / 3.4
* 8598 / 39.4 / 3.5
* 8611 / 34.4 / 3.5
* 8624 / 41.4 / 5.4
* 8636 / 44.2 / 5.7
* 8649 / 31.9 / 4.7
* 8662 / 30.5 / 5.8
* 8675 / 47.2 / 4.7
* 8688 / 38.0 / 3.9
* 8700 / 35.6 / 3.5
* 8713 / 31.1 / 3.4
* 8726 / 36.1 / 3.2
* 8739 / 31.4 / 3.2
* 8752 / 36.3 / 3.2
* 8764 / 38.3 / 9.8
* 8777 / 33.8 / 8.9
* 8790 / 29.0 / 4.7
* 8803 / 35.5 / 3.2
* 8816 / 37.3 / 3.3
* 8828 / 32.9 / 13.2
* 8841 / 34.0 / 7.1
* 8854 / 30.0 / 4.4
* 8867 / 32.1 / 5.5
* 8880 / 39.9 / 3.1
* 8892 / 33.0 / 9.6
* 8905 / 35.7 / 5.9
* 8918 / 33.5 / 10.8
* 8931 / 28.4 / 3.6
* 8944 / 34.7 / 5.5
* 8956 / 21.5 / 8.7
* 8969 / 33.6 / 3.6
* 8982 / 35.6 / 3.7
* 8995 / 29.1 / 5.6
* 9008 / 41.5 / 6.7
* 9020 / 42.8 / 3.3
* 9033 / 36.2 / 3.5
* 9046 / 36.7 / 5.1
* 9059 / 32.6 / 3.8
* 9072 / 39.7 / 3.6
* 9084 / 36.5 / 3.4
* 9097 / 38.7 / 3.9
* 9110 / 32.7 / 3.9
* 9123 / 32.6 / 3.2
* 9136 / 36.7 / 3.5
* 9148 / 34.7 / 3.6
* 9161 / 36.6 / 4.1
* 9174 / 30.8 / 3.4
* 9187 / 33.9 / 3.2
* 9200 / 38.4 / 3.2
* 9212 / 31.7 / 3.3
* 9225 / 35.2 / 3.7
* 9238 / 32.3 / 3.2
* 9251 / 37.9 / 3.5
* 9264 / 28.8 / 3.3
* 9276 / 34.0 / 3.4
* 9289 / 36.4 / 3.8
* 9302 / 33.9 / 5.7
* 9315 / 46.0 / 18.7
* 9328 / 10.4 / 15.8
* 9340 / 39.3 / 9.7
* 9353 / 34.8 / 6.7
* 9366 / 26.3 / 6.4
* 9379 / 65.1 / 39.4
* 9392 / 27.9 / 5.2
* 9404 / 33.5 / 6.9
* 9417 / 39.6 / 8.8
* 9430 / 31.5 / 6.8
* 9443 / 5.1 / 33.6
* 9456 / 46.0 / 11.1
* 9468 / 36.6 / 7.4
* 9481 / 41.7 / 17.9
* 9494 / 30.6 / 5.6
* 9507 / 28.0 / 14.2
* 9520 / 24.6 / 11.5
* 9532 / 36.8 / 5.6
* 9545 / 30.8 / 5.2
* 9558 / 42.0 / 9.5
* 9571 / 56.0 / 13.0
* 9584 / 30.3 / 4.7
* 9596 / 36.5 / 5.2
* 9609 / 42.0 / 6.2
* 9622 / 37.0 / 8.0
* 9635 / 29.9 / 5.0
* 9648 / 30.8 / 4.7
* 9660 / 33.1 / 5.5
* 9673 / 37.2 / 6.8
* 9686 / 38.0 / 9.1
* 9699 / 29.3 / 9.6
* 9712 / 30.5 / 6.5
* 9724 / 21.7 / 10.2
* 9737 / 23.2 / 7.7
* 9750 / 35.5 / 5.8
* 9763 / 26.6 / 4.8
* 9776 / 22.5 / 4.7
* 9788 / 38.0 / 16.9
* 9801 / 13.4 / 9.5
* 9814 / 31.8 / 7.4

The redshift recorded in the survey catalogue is 0.17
